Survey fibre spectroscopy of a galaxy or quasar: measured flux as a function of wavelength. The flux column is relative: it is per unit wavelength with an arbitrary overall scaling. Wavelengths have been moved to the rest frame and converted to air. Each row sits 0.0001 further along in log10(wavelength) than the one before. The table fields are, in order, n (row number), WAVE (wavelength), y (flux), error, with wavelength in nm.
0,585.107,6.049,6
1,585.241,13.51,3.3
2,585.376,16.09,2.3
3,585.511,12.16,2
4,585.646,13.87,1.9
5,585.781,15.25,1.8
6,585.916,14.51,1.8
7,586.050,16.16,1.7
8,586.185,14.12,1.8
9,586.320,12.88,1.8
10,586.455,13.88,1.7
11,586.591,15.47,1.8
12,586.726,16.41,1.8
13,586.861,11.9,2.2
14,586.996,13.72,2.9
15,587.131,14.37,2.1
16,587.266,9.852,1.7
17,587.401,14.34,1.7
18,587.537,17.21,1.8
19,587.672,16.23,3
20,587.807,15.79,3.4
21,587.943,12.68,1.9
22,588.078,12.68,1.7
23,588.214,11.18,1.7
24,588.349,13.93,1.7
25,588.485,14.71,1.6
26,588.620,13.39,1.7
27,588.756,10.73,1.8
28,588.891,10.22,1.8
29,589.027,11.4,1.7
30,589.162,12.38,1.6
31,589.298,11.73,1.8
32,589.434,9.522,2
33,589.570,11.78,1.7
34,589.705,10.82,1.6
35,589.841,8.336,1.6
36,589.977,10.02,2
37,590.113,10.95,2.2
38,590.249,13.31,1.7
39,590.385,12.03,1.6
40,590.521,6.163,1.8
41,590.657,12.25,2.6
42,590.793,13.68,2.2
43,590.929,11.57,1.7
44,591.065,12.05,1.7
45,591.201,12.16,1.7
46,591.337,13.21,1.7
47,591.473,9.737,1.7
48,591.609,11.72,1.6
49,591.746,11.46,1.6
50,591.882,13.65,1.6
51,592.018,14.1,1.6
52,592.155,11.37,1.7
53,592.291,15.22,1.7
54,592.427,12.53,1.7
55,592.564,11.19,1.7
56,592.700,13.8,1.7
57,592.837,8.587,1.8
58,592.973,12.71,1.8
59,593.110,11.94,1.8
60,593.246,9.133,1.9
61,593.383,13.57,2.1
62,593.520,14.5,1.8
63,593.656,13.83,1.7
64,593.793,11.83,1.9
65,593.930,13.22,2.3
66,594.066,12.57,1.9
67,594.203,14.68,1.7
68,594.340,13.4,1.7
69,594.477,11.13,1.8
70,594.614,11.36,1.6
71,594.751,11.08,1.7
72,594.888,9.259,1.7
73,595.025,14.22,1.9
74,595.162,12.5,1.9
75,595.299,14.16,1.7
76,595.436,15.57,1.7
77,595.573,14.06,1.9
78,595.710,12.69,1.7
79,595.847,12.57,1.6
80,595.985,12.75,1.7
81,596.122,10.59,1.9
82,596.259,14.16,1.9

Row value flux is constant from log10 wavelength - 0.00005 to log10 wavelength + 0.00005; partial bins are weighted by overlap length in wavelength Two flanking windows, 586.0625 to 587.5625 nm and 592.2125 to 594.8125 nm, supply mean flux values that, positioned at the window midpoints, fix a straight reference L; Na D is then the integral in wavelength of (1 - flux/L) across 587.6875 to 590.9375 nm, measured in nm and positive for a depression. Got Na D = 0.396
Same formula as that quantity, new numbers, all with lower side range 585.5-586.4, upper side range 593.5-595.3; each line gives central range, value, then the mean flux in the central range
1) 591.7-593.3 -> 0.10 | 12.2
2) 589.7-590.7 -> 0.22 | 10.4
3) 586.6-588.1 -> -0.02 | 14.2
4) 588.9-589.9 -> 0.20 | 10.8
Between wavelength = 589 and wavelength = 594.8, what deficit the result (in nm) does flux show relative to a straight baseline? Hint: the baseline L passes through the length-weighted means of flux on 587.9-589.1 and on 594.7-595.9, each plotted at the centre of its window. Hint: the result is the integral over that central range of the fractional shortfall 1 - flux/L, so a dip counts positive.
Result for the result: 0.335 nm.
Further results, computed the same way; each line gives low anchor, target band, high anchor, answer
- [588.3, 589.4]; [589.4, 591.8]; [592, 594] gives 0.221 nm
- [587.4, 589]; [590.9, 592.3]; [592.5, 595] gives 0.041 nm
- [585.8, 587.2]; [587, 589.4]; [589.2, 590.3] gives -0.106 nm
